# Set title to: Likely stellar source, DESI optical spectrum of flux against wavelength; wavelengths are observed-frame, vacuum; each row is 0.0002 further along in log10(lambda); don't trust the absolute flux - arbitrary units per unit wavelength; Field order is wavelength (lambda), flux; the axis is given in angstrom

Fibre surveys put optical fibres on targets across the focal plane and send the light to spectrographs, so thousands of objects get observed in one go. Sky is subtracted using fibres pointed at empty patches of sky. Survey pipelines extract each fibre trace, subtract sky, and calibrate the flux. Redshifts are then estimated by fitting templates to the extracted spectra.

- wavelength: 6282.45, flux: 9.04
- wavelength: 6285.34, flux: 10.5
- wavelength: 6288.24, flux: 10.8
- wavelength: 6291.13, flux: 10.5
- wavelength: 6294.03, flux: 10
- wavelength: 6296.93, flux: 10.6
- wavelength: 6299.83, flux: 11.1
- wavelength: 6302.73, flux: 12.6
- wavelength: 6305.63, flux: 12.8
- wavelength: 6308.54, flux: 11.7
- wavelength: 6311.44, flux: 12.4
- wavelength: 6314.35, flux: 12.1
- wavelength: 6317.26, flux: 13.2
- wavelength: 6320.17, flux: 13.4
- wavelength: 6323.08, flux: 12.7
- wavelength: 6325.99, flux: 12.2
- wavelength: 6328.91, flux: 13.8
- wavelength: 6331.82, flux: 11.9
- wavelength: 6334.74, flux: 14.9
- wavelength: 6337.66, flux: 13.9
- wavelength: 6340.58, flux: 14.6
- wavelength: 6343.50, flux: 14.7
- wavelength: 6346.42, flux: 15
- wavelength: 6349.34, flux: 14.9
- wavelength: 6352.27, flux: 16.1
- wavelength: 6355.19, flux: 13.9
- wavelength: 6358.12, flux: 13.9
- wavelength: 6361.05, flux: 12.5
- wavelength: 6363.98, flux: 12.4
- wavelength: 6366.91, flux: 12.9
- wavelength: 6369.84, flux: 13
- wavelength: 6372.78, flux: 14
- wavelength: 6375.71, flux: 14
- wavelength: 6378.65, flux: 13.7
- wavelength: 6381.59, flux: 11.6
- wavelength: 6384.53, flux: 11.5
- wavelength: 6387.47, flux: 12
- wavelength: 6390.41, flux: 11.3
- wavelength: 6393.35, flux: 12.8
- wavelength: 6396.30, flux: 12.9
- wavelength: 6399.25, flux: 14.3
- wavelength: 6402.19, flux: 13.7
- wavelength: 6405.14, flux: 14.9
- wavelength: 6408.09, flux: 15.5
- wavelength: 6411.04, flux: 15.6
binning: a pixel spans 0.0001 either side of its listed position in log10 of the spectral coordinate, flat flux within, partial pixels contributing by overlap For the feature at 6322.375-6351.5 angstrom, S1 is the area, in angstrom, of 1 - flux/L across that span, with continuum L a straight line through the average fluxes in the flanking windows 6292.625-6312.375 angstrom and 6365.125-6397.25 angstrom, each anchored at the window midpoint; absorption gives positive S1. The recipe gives -4.5 angstrom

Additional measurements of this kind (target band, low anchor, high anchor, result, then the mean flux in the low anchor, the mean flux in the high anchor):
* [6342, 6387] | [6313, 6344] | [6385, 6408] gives -1.0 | 13.4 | 13.2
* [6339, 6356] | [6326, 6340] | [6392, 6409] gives -1.6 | 13.5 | 14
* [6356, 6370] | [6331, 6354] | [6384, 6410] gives 1.1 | 14.6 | 13.3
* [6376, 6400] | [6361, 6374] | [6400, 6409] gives 2.4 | 13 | 14.6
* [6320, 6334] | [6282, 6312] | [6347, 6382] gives -0.7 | 11.1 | 13.7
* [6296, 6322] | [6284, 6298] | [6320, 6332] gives -1.2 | 10.5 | 12.8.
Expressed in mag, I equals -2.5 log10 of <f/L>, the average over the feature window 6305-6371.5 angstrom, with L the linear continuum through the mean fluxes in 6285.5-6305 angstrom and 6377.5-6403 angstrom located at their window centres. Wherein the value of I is -0.15 mag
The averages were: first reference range 11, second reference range 12.6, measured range 13.4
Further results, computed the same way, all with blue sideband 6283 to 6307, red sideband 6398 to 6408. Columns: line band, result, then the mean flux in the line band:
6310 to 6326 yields -0.08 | 12.7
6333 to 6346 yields -0.17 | 14.5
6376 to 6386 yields 0.11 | 12.5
